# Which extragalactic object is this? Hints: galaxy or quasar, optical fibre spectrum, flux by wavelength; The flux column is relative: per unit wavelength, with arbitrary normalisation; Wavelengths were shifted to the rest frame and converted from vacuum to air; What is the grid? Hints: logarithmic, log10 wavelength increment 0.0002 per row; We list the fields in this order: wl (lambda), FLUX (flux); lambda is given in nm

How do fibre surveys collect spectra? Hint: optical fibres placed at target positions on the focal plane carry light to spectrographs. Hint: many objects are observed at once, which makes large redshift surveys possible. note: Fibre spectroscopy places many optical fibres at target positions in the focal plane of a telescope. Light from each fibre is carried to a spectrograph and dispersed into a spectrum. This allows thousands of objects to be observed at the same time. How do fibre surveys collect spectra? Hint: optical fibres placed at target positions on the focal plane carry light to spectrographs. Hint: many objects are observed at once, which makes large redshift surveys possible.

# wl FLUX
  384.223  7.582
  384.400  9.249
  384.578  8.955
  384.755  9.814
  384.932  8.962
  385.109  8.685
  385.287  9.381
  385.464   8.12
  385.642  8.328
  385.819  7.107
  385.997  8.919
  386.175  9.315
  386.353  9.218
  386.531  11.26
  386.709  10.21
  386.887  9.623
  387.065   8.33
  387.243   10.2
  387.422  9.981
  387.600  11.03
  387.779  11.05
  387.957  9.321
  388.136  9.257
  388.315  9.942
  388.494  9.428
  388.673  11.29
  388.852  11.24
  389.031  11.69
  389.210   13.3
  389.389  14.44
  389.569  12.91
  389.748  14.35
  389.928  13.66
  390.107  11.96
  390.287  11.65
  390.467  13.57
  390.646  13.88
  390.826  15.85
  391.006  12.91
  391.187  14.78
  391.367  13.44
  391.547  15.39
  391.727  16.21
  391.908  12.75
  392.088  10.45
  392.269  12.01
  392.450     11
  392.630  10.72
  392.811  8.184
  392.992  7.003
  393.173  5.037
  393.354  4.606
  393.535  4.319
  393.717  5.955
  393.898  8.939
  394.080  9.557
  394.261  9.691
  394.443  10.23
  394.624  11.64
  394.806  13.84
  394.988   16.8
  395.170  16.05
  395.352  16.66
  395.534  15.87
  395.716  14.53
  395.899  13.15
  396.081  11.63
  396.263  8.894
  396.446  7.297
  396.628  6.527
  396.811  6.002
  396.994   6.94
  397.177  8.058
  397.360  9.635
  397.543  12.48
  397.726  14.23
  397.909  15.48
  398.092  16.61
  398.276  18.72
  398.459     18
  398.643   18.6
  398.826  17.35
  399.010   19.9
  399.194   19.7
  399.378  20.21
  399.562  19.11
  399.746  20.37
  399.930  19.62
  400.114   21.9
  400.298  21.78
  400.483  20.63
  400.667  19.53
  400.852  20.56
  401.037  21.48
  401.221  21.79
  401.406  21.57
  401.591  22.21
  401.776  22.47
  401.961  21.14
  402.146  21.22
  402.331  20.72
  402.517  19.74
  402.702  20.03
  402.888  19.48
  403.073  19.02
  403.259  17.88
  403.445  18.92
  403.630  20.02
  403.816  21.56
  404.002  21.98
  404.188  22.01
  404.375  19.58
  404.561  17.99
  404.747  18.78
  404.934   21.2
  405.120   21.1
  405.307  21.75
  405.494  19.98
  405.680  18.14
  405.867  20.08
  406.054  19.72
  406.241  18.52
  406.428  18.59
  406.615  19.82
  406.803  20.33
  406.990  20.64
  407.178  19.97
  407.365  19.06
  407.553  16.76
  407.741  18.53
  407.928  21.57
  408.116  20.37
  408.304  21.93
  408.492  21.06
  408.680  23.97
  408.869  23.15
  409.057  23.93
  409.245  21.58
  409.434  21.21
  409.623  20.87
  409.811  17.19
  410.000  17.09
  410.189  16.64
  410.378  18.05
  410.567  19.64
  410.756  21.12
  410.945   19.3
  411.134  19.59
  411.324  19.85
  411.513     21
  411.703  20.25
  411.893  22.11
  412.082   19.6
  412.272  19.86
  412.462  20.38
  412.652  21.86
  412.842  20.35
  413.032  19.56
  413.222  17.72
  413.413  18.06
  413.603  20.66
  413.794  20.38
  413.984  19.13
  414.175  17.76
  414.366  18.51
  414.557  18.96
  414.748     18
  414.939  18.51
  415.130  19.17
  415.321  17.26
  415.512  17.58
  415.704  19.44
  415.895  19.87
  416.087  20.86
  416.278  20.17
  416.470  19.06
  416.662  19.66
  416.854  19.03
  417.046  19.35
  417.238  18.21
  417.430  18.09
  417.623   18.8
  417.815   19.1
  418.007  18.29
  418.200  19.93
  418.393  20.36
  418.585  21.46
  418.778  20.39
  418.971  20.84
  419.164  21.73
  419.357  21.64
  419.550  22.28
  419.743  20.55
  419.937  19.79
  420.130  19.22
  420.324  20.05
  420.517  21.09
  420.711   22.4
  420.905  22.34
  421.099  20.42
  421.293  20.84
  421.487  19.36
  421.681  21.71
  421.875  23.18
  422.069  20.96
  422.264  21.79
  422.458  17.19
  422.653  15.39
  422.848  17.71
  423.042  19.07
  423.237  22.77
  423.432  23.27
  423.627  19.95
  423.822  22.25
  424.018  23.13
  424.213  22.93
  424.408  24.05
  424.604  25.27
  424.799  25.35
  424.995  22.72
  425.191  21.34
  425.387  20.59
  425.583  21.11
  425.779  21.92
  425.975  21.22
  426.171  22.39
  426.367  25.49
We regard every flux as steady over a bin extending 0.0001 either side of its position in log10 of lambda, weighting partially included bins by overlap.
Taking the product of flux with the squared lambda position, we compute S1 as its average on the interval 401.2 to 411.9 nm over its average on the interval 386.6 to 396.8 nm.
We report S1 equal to 1.9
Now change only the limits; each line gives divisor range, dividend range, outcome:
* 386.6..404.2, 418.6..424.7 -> 1.66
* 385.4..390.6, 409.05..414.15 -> 2.07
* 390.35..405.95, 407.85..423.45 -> 1.38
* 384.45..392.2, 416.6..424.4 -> 2.14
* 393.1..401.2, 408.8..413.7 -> 1.51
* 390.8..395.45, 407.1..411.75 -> 1.94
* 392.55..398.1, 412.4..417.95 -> 2.02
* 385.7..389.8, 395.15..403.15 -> 1.71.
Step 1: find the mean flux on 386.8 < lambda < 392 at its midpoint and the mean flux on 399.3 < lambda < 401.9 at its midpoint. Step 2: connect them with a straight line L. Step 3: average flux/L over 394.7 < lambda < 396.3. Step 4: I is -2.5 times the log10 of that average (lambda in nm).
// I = 0.18 mag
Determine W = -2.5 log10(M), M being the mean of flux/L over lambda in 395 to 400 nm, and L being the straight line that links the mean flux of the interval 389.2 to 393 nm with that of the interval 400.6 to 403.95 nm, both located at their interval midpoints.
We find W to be 0.19 mag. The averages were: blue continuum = 12.9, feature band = 14.5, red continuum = 20.5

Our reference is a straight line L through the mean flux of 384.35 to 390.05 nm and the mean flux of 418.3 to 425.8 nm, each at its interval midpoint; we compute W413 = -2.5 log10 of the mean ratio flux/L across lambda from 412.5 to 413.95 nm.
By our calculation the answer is -0.08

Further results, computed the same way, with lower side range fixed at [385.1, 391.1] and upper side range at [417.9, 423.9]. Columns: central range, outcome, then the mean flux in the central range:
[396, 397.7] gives 0.47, 8.81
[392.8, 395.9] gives 0.20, 10.7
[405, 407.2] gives -0.22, 19.9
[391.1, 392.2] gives -0.15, 13.8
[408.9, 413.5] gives -0.13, 19.9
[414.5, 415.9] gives 0.02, 18.5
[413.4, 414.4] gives -0.04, 19.2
